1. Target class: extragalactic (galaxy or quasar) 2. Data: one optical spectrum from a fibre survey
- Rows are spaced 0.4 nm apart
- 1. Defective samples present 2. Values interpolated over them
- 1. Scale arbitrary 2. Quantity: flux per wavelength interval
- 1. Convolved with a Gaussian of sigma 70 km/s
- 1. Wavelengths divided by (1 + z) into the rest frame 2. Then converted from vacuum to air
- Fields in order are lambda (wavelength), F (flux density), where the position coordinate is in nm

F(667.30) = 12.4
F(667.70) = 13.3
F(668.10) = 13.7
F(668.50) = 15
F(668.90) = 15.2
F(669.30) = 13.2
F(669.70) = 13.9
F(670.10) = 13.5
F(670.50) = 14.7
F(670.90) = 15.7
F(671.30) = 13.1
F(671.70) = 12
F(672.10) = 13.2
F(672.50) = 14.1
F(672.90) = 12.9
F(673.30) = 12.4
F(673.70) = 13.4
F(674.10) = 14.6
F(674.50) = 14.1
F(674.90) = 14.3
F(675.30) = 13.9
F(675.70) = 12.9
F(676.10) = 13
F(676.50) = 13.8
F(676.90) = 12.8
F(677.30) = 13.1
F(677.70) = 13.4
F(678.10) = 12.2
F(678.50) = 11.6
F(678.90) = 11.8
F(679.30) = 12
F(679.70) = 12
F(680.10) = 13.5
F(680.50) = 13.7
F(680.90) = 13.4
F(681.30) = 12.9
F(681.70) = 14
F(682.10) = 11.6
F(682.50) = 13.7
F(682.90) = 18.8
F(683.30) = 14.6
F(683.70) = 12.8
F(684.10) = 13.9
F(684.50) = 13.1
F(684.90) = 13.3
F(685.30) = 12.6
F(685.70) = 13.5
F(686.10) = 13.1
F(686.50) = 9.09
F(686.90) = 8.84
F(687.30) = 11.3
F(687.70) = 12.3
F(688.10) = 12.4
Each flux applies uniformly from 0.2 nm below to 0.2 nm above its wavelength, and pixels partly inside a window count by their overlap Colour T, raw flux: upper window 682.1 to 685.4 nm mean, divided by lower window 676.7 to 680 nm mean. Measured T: 1.13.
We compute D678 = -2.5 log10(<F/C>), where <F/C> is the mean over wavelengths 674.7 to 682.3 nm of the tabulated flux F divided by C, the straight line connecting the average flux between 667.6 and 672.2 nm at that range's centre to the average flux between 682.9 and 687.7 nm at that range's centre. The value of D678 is 0.02 mag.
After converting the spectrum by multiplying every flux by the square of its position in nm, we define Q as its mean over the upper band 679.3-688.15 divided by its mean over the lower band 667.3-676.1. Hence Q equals 1.0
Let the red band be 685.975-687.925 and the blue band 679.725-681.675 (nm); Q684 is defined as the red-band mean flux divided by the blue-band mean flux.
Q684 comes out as 0.8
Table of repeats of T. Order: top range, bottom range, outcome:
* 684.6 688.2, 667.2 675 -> 0.86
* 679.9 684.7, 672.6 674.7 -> 1.02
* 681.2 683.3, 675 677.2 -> 1.07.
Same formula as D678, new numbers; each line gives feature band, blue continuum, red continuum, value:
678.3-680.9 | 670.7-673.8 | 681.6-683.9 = 0.12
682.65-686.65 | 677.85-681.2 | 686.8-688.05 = -0.16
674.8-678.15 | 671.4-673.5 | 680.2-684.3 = 0.00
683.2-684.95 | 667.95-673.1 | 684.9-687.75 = -0.13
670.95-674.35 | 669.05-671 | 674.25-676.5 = 0.05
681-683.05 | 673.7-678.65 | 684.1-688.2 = -0.12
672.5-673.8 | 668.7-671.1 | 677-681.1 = 0.06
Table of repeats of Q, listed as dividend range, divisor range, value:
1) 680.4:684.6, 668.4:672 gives 1.03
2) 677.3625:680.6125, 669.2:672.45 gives 0.94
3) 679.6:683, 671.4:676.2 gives 1.04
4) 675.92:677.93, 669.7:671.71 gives 0.96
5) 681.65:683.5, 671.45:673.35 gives 1.16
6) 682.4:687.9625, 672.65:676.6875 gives 0.98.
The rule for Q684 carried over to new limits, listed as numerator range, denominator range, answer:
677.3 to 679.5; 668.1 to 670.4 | 0.87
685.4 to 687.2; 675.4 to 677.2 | 0.85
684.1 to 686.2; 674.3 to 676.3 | 0.97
